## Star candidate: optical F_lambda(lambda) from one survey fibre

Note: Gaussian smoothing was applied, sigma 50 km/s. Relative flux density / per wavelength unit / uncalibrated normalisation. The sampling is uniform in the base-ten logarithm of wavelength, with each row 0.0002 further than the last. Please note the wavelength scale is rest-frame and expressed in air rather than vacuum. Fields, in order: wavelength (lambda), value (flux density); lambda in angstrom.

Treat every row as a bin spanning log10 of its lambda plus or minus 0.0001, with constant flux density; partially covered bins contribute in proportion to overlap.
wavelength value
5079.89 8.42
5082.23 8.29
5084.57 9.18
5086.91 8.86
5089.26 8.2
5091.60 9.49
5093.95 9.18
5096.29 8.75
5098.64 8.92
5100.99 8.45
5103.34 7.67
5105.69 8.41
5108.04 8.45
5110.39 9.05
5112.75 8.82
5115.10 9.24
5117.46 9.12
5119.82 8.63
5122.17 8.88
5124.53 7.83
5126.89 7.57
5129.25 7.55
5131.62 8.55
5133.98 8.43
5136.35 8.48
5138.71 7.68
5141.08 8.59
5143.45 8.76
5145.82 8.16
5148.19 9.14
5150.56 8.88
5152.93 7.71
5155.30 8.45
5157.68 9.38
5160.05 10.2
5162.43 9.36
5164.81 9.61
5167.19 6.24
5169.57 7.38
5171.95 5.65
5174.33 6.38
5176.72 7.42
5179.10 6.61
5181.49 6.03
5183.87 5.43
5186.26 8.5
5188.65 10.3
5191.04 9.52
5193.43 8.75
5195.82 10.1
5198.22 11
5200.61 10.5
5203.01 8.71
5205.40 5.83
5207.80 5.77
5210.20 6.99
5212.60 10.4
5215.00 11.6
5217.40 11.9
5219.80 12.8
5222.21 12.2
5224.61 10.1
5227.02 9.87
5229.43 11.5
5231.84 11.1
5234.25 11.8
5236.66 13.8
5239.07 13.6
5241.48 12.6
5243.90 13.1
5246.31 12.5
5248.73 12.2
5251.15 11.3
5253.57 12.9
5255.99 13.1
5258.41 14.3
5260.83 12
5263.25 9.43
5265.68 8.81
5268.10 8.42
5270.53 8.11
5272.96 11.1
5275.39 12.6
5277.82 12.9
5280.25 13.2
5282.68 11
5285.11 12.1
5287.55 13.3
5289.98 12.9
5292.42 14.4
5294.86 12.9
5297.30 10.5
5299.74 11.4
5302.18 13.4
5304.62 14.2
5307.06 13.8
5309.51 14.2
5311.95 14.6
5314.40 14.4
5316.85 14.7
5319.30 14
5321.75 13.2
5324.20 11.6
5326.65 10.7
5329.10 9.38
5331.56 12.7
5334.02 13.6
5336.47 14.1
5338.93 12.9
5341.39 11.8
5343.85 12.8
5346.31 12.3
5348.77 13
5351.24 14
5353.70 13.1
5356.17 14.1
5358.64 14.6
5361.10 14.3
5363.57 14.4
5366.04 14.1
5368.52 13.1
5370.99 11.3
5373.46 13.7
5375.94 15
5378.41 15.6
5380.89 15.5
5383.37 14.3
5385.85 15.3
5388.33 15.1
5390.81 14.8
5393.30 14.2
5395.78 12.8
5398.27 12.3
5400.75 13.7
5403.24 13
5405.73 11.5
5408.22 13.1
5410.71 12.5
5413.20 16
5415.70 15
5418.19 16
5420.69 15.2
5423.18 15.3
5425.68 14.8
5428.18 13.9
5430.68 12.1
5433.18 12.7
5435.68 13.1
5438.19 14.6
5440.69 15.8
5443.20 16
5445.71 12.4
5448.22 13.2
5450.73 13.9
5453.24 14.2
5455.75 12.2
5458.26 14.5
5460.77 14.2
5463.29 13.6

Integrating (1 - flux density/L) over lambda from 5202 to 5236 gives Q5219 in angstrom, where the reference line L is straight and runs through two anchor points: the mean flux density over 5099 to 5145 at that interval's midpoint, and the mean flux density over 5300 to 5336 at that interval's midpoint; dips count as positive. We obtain 2.17 angstrom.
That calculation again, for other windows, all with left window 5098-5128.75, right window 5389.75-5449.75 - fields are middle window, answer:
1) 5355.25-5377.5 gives -1.5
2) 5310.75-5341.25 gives -1.7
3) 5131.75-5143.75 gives 0.8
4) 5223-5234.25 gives -0.3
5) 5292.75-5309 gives -1.4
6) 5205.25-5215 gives 2.2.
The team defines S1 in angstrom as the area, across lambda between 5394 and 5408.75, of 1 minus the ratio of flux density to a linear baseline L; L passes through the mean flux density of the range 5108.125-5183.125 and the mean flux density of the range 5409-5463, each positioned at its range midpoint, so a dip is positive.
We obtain 0.7 angstrom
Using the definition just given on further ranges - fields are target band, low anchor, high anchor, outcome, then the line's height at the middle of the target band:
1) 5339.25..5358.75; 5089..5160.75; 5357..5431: 0.1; 13.2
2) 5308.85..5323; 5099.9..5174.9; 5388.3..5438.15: -2.7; 11.9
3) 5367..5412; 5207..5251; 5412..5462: -0.4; 13.6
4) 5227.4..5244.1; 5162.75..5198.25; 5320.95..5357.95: -4.9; 9.52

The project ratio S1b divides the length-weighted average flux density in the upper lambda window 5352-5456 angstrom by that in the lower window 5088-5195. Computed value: 1.7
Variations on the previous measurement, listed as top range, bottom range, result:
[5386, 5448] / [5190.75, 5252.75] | 1.30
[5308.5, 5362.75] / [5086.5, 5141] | 1.55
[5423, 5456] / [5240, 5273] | 1.21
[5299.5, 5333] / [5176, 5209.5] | 1.60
